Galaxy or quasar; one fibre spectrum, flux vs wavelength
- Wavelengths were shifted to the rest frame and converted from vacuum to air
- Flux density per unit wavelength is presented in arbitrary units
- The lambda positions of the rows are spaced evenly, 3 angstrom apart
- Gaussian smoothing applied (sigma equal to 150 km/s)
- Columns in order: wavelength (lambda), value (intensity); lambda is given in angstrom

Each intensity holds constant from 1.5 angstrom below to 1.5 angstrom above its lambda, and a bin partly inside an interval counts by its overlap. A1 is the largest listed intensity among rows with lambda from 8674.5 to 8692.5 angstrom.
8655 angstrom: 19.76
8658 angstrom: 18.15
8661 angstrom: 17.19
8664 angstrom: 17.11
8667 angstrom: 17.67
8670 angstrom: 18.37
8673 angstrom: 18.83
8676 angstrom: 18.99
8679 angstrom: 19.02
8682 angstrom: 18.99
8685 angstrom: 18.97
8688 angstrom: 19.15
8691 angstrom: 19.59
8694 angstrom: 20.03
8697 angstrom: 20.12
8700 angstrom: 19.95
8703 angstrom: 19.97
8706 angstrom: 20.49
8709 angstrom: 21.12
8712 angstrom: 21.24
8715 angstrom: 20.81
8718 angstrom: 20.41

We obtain 19.59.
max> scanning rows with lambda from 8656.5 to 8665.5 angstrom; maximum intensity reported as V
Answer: 18.15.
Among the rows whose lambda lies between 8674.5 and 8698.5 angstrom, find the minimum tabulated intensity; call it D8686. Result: 18.97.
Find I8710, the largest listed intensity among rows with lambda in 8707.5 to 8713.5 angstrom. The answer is 21.24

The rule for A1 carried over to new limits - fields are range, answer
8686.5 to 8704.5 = 20.12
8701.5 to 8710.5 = 21.12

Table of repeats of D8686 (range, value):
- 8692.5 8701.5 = 19.95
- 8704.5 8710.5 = 20.49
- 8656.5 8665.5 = 17.11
